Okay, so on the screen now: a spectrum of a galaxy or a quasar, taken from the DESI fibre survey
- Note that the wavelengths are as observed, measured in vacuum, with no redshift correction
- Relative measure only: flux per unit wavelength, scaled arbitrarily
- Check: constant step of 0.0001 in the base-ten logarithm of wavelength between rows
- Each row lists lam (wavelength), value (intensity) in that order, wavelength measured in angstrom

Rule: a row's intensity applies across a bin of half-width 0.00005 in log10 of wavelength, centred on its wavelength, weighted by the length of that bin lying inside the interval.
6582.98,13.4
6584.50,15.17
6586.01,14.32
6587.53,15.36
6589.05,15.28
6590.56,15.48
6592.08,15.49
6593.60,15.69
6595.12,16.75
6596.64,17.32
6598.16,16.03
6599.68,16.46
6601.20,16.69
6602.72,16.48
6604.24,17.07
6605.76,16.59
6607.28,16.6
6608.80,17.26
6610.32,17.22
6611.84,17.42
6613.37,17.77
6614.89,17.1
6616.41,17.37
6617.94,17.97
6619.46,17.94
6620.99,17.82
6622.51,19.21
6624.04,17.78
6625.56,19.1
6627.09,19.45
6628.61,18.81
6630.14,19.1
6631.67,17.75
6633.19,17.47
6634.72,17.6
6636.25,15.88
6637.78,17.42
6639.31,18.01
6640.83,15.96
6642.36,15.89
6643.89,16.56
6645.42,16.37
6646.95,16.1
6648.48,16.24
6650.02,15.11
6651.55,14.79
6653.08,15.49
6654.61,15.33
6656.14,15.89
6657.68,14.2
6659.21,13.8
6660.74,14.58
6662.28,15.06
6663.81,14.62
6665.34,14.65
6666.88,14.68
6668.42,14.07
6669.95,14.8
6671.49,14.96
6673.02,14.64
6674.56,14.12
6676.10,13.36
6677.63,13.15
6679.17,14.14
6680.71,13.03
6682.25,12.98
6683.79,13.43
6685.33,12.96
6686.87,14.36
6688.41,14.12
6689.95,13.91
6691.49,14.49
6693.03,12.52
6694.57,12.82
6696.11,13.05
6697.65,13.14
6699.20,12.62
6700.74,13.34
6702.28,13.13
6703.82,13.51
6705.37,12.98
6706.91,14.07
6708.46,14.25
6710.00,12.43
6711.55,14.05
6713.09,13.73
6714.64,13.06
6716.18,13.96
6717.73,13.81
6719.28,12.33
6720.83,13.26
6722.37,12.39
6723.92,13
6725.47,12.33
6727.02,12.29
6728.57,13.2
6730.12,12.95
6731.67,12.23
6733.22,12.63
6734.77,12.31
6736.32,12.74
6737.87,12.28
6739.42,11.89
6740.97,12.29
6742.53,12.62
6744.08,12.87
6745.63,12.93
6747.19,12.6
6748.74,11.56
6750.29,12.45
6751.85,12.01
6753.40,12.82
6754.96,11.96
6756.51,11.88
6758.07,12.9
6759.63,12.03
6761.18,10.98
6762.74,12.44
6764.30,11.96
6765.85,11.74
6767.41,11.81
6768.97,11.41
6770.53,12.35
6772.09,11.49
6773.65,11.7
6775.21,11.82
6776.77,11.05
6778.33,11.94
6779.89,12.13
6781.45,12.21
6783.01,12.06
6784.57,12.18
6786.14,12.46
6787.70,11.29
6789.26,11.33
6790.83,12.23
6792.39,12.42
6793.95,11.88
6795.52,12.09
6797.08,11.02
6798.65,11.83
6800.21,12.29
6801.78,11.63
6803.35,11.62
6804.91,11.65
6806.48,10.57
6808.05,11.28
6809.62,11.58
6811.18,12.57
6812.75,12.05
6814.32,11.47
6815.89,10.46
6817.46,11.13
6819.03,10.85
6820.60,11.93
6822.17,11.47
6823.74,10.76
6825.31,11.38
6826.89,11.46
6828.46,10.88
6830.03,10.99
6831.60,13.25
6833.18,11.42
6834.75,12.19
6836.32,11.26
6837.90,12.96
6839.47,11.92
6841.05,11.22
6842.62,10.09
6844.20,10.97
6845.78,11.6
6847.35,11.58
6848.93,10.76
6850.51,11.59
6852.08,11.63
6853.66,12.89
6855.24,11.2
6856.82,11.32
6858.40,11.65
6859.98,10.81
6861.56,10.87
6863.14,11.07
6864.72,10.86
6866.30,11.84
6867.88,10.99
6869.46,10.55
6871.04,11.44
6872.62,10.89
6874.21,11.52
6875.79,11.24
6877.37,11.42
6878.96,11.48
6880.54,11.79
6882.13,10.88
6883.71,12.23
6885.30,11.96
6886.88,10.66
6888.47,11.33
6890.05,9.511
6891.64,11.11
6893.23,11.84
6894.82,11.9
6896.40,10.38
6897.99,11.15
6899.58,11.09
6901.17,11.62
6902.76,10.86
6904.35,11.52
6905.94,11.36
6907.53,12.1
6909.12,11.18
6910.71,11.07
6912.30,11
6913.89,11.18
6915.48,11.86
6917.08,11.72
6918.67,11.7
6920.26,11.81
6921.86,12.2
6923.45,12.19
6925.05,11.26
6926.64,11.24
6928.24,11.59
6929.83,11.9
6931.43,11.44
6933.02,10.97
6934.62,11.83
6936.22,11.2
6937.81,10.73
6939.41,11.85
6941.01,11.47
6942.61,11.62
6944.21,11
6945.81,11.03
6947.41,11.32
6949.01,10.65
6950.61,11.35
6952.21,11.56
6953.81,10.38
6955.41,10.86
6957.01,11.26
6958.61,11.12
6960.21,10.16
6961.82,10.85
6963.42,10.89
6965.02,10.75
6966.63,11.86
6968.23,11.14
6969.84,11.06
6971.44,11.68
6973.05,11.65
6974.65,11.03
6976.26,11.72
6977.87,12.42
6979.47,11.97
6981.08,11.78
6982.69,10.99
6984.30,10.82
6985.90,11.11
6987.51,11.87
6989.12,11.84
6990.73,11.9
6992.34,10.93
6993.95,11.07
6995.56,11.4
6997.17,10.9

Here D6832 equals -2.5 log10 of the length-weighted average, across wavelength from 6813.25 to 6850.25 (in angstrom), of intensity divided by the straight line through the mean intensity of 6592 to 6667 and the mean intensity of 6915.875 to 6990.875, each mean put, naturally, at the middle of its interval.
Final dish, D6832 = 0.17 mag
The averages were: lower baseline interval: 16.7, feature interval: 11.4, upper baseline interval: 11.4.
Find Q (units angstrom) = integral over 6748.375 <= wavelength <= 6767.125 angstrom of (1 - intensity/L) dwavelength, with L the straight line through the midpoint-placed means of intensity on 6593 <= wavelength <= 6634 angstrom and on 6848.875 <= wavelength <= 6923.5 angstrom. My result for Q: 2.9 angstrom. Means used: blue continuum 17.5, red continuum 11.4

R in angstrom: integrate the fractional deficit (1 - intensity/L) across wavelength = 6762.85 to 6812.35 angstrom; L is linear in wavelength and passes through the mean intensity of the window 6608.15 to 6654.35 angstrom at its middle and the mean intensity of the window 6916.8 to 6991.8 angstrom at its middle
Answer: 8.9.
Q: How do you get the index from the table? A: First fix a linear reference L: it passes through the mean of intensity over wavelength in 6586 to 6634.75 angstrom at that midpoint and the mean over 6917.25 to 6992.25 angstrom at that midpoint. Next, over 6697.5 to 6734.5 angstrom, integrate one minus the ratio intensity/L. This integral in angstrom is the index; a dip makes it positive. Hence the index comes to 5.53 angstrom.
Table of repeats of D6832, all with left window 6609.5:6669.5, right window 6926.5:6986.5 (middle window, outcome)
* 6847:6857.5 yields 0.13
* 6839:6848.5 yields 0.18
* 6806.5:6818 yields 0.19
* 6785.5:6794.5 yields 0.18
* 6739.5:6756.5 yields 0.19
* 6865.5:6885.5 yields 0.11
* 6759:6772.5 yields 0.22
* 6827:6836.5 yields 0.15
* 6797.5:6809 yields 0.20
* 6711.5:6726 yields 0.16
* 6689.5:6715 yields 0.16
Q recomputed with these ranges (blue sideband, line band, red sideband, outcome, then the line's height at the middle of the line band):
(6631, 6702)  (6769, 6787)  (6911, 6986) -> 2.0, 13.4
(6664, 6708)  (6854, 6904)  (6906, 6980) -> 3.0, 11.9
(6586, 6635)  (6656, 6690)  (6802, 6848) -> 3.1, 15.5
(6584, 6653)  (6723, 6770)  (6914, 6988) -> 7.8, 14.7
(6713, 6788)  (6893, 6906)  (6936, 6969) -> 0.2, 11.4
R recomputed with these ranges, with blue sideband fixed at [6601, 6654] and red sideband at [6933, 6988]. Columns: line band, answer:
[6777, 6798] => 3.54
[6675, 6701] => 4.39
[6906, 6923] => 0.69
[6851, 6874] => 3.02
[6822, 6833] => 1.75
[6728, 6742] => 2.55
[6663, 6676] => 1.53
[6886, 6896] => 1.16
